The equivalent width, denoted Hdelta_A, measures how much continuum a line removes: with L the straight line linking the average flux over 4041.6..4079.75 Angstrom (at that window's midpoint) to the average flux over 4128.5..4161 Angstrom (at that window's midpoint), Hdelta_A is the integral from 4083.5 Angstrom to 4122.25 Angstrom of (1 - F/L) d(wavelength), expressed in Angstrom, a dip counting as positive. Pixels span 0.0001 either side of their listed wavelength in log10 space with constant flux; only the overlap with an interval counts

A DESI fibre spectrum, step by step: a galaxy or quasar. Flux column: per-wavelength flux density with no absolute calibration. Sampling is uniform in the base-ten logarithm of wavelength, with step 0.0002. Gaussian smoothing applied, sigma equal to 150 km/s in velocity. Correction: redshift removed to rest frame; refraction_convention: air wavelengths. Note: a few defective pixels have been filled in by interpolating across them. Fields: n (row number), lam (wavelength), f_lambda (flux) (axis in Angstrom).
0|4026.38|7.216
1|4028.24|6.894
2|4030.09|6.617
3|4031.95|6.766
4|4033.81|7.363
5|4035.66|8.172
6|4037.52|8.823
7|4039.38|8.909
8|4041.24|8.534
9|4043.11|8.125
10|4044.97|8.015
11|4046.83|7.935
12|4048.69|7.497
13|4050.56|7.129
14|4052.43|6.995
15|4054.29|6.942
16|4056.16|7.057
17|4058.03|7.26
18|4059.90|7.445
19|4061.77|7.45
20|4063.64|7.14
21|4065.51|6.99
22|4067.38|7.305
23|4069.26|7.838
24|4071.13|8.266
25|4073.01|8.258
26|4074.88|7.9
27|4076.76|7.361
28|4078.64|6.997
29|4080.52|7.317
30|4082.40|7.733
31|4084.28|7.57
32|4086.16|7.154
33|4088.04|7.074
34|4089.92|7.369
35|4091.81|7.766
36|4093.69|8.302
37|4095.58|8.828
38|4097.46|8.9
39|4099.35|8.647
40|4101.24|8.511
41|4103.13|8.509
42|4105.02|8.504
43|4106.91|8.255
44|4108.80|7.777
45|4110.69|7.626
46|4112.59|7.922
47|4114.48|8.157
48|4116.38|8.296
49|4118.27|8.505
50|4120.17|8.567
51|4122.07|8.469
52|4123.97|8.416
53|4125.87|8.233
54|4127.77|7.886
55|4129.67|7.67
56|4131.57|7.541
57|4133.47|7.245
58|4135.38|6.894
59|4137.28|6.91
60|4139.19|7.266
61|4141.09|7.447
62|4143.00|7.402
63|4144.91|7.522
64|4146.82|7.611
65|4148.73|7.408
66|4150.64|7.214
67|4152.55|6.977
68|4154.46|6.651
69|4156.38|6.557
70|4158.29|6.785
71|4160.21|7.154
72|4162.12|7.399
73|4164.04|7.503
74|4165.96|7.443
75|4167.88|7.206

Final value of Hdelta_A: -4.1 Angstrom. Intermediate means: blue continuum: 7.51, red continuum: 7.2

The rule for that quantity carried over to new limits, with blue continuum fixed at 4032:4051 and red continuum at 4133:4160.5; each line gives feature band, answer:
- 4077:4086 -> 0.4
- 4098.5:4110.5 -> -1.3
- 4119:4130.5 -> -1.4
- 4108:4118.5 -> -0.9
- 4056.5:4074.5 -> 0.6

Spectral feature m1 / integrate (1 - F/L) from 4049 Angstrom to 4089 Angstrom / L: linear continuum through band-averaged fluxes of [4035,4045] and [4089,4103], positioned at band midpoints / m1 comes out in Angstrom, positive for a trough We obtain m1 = 4.8 Angstrom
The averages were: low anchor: 8.47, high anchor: 8.34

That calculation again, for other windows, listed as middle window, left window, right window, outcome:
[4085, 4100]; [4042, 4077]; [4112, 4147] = -0.7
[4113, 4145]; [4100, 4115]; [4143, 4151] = -0.1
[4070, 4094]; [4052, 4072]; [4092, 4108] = 1.0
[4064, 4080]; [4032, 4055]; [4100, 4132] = 0.8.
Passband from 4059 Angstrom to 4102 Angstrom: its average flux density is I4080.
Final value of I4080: 7.74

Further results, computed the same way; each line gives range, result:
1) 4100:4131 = 8.2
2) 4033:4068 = 7.64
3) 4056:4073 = 7.48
